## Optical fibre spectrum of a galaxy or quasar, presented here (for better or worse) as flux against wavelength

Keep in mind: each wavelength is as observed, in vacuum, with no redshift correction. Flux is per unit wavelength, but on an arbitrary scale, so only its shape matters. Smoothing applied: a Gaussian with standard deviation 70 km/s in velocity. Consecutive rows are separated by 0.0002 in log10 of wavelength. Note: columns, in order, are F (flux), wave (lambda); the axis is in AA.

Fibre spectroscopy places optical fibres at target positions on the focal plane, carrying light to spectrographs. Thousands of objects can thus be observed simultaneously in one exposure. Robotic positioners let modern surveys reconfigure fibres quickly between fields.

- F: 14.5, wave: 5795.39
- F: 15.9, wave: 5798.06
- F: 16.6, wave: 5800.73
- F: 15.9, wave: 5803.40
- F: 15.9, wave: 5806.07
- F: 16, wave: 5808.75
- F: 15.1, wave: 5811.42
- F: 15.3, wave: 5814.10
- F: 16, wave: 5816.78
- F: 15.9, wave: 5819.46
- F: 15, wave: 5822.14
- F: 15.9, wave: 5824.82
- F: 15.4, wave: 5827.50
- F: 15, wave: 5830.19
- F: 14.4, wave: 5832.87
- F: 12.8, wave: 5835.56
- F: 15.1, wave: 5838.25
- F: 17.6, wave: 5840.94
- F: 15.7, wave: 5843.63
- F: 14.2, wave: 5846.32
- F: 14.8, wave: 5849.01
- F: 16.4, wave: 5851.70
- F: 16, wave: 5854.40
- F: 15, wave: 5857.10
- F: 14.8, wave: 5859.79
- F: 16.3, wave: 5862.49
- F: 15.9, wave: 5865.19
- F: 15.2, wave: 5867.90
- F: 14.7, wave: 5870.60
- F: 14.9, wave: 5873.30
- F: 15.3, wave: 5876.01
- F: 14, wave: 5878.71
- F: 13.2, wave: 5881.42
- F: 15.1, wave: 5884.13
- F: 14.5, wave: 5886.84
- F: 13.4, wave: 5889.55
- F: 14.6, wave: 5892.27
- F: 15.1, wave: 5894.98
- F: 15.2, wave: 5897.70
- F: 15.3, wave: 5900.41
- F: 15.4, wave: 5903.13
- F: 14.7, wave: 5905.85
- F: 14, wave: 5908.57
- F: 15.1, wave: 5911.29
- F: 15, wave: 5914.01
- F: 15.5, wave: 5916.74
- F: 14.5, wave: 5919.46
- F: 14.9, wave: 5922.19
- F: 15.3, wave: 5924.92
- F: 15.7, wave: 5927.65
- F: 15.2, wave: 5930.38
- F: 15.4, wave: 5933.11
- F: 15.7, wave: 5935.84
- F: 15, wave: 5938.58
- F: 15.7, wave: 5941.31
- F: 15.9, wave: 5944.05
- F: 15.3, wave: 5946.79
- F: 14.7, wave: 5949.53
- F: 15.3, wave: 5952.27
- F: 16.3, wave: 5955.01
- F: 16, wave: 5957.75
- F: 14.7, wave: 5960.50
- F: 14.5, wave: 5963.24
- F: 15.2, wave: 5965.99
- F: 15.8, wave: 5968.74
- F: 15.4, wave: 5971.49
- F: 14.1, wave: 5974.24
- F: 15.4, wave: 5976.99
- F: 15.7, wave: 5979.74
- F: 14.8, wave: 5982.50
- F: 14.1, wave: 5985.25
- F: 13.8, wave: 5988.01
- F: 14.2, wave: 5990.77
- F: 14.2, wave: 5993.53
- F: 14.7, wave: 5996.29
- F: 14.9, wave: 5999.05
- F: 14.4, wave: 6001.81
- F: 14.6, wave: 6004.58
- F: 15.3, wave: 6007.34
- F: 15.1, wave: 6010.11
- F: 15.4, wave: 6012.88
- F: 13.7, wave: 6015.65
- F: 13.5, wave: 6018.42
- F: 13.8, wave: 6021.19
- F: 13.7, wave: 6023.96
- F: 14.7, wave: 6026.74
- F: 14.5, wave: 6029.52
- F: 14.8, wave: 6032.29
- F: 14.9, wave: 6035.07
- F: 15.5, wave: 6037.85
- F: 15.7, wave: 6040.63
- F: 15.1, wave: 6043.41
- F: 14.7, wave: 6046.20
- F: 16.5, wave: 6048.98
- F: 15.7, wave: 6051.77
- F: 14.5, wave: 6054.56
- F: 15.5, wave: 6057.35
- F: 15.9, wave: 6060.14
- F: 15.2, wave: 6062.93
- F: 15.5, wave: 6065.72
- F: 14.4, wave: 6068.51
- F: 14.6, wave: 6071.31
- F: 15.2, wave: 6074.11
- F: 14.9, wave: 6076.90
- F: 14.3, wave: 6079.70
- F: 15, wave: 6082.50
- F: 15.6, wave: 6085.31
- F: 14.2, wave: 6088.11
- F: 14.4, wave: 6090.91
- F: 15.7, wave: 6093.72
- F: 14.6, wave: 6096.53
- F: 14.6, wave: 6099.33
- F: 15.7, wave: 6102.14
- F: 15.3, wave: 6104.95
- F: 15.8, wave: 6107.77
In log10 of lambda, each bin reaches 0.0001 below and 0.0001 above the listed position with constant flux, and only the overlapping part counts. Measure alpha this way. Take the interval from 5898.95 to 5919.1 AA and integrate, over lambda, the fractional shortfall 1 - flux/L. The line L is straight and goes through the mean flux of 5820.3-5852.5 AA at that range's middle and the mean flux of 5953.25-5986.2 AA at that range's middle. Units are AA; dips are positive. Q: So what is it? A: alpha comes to 0.3 AA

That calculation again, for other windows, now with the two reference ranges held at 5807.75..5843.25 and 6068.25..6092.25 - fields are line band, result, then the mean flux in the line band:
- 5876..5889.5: 0.9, 14.2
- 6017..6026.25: 0.7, 13.8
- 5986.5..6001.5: 0.6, 14.4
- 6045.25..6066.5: -0.9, 15.5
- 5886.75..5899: 0.5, 14.6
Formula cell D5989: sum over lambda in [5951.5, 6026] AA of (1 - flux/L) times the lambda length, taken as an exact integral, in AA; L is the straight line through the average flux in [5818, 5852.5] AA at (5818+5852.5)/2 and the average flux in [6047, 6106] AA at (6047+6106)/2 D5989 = 1.95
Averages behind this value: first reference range 15.2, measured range 14.8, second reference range 15.1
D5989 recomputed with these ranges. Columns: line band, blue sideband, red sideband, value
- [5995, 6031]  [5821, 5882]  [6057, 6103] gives 1.3 AA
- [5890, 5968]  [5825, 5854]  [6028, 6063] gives 0.3 AA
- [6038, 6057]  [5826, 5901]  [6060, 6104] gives -0.5 AA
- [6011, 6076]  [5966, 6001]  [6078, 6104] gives -0.3 AA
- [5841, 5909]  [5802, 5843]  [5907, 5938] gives 1.1 AA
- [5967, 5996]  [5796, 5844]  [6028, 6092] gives 0.9 AA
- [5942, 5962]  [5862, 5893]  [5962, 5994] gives -0.9 AA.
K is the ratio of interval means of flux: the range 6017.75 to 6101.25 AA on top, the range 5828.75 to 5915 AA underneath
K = 1.0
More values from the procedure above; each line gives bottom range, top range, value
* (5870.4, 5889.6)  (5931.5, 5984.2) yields 1.06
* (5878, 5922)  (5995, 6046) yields 1.00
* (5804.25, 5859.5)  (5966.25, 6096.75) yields 0.97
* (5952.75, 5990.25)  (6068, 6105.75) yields 0.99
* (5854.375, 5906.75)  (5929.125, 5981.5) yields 1.03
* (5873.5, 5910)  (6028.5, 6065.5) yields 1.05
